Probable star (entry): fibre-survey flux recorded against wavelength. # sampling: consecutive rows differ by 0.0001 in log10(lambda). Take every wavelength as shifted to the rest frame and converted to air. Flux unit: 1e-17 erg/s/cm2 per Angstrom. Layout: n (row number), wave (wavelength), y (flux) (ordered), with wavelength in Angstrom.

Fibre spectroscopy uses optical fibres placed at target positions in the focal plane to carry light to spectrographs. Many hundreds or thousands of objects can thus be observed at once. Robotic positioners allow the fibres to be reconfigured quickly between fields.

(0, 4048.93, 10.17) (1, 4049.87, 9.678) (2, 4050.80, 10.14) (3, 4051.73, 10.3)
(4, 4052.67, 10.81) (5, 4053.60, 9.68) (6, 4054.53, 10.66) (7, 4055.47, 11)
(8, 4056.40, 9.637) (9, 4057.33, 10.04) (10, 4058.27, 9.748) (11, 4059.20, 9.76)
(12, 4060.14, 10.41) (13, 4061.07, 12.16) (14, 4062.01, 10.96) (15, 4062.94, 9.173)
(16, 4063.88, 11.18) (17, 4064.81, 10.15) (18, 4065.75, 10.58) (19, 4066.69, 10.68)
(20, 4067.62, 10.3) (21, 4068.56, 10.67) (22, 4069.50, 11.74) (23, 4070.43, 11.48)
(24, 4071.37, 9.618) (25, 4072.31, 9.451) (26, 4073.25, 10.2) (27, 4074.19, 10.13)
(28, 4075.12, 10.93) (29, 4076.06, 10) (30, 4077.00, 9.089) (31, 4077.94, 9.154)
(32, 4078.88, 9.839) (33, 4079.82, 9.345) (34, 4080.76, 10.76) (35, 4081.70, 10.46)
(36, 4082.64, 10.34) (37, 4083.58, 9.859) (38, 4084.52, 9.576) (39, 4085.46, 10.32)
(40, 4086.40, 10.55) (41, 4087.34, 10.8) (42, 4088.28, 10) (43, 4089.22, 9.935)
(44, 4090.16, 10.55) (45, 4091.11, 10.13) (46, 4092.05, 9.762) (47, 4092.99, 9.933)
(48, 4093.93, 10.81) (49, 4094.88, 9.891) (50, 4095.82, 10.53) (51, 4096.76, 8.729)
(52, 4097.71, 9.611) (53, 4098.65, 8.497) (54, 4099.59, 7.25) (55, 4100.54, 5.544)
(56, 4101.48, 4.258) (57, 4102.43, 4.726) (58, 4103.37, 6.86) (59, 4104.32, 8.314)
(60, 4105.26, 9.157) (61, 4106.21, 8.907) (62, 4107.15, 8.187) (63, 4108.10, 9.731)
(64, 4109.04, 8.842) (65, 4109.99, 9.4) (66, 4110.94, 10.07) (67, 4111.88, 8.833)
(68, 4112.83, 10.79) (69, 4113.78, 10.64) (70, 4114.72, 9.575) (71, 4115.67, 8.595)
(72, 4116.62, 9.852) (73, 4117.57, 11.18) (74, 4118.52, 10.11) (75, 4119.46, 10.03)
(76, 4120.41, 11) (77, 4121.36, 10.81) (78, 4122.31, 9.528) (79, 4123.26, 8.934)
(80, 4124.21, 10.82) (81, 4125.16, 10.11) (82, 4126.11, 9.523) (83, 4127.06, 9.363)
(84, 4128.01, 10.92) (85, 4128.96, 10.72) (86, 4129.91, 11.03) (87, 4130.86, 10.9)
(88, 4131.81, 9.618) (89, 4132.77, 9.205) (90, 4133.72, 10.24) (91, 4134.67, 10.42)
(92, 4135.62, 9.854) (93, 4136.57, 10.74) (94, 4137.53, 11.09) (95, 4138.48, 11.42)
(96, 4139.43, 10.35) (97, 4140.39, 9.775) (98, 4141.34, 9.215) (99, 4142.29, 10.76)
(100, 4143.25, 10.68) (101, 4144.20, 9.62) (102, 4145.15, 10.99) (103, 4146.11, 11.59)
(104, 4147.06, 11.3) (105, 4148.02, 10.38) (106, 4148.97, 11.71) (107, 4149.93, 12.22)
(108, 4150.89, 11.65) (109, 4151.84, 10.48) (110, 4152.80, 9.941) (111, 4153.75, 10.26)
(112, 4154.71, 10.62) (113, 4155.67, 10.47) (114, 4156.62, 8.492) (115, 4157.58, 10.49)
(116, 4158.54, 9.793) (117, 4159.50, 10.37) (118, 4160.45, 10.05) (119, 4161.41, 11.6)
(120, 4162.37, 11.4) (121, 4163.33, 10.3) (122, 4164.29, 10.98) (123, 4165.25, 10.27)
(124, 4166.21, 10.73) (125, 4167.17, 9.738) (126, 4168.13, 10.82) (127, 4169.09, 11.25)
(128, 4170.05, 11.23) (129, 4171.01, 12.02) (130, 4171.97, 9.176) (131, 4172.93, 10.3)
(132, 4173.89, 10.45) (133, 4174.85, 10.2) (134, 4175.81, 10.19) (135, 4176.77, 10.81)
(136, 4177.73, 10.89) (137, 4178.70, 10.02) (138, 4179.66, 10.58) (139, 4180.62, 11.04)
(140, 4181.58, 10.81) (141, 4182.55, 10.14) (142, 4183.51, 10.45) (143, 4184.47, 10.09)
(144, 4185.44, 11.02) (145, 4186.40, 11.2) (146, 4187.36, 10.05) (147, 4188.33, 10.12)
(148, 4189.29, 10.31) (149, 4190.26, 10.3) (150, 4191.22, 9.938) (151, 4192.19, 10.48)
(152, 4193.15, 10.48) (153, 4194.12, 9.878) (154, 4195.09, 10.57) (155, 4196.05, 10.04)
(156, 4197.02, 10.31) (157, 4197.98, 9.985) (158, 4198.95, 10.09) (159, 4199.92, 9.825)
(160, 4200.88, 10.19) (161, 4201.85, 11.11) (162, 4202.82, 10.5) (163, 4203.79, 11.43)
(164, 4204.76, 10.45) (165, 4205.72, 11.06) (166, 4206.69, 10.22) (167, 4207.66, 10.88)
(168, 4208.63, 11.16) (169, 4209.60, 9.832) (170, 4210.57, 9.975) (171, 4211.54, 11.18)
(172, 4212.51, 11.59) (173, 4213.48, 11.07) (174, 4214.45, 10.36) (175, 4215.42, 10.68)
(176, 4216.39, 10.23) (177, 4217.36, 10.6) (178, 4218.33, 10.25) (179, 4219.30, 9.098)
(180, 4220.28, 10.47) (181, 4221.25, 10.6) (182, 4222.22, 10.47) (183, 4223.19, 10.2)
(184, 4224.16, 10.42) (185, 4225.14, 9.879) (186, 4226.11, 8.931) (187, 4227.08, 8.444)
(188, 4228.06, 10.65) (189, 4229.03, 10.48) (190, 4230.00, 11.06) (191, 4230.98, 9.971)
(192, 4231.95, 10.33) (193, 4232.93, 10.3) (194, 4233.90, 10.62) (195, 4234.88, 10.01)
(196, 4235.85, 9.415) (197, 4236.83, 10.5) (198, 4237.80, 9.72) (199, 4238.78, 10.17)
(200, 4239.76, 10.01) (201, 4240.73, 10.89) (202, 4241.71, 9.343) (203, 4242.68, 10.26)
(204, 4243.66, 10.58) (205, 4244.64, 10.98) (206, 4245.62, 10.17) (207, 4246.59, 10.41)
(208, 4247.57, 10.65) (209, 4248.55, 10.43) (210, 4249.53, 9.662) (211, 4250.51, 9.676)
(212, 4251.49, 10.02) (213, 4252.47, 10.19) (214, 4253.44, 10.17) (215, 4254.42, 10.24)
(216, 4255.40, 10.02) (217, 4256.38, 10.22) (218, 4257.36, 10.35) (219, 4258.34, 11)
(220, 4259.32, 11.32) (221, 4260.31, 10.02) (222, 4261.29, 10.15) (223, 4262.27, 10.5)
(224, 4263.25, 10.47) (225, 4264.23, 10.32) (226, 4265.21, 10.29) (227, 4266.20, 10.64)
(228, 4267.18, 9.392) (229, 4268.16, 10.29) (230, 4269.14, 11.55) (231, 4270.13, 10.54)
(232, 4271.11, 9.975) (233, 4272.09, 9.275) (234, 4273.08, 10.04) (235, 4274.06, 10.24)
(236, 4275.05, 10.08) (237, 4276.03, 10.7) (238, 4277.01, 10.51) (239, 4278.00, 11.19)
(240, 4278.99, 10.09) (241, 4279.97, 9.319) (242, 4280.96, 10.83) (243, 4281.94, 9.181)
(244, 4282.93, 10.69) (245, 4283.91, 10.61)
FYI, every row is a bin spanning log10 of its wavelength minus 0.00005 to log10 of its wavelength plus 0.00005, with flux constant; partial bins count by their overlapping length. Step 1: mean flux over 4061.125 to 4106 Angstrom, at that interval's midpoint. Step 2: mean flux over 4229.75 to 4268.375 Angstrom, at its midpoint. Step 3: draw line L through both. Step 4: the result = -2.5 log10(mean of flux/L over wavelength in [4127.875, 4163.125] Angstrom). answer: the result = -0.07 mag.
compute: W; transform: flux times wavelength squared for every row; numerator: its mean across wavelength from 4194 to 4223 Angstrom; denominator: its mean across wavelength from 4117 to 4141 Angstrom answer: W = 1.1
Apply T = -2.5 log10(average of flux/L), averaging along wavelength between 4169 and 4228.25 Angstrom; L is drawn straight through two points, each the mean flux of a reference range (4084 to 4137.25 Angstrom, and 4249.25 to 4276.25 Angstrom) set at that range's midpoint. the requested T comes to -0.049 mag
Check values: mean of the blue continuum 9.55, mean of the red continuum 10.3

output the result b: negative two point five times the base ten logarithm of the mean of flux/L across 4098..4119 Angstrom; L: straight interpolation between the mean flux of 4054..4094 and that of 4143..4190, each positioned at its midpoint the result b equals 0.20 mag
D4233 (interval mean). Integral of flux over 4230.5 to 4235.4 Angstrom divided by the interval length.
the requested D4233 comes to 10.2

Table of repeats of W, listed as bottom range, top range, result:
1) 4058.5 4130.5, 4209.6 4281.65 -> 1.13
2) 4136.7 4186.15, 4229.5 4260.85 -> 1.01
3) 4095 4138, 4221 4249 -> 1.15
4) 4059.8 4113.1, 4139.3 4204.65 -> 1.14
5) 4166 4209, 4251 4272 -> 1.02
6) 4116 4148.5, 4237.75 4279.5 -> 1.06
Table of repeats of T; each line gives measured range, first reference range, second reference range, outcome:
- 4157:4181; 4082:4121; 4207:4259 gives -0.08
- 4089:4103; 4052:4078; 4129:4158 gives 0.20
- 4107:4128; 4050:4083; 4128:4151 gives 0.07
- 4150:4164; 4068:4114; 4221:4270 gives -0.07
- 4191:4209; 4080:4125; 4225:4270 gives -0.05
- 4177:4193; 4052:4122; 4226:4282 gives -0.05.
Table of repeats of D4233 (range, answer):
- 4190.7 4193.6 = 10.3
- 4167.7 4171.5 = 11.3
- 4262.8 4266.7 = 10.4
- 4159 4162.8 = 10.8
